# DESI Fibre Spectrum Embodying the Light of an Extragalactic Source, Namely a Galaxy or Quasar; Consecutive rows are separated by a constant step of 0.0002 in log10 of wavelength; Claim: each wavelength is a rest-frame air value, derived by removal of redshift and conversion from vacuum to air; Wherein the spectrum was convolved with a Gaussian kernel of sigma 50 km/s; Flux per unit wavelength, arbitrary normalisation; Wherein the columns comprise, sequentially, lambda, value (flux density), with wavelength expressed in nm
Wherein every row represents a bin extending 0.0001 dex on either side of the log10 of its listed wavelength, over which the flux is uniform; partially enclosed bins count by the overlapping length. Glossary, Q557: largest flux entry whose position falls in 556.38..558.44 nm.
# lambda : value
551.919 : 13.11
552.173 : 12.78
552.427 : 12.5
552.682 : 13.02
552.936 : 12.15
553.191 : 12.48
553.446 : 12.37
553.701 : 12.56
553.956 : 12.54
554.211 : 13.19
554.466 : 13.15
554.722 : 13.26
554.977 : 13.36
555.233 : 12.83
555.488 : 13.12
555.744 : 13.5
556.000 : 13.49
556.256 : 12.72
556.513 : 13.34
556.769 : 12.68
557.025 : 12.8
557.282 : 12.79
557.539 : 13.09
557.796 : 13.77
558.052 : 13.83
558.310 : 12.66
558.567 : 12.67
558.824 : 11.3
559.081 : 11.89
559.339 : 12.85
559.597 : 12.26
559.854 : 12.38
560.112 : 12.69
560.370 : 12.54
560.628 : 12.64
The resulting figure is 13.83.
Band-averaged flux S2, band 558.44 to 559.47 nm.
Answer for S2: 12.2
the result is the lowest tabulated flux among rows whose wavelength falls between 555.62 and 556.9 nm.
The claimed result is 12.68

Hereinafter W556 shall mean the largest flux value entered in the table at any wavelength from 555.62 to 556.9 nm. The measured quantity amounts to 13.5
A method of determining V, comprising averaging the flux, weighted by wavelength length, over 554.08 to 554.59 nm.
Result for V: 13.2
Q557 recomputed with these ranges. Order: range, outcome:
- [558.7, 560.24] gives 12.85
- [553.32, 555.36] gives 13.36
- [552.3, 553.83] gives 13.02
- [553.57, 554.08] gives 12.56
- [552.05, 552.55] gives 12.78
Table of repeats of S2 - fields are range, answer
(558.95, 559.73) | 12.3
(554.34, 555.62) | 13.1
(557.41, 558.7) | 13.2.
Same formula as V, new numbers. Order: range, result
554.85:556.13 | 13.3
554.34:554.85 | 13.2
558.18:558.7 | 12.6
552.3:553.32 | 12.5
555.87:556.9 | 13.1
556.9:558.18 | 13.3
